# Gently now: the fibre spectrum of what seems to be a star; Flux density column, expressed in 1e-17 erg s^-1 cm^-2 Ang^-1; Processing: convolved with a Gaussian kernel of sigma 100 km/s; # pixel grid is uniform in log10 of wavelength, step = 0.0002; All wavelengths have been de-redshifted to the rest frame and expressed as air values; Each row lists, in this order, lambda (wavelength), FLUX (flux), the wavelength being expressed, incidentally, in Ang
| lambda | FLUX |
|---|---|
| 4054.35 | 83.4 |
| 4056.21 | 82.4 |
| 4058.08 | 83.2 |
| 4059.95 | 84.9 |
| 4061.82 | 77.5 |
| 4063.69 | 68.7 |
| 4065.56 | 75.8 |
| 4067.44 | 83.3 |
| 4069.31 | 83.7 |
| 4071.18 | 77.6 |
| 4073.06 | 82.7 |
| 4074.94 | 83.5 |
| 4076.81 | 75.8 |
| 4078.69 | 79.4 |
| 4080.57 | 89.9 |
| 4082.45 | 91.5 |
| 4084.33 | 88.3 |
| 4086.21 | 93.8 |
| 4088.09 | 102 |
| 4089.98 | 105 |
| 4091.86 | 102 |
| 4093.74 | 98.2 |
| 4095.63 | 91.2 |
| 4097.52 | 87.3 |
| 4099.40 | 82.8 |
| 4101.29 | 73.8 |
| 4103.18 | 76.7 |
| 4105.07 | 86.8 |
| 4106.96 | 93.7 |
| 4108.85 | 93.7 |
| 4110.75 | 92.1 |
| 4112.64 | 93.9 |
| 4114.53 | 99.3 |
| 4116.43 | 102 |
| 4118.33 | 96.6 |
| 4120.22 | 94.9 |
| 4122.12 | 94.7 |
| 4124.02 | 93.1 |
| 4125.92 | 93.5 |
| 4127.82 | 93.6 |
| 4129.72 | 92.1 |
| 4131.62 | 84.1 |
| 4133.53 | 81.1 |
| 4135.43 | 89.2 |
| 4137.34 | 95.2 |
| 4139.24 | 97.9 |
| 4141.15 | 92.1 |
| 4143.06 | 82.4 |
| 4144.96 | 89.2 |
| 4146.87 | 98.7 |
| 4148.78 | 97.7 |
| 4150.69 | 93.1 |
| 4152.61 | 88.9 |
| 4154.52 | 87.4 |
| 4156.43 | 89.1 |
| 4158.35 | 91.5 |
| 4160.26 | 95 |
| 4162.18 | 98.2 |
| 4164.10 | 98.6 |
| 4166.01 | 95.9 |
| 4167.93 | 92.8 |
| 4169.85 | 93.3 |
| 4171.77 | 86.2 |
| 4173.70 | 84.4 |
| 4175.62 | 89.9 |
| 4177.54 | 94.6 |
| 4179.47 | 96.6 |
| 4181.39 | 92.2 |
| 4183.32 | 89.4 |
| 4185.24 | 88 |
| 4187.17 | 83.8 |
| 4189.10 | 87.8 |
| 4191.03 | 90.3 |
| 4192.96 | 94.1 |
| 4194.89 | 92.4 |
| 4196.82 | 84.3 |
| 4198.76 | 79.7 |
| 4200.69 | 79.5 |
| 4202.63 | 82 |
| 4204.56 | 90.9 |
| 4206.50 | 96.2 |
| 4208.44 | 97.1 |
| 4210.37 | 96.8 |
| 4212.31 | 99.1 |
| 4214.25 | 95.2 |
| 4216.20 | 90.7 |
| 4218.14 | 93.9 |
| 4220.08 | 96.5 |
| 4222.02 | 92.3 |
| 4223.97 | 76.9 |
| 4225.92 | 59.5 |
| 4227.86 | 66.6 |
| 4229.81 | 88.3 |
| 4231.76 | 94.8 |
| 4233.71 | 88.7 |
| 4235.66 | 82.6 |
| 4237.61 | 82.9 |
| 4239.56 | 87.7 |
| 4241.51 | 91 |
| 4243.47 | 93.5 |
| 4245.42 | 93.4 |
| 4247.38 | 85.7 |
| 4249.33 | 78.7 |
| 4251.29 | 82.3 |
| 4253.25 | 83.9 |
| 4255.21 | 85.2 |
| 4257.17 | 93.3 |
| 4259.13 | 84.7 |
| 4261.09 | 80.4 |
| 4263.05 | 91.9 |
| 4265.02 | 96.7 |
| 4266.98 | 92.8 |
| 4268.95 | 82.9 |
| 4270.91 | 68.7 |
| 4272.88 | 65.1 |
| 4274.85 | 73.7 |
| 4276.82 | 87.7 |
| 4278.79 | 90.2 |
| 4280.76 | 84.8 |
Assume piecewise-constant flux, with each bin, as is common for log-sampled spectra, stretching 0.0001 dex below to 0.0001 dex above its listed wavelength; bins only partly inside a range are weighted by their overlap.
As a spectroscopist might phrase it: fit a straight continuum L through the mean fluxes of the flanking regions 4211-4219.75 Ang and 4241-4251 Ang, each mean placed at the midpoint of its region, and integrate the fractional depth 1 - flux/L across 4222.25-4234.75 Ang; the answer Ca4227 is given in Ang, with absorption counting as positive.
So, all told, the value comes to 1.6 Ang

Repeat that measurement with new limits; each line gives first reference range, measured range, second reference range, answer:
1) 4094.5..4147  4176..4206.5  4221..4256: -0.7 Ang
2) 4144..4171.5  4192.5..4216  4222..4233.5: -1.9 Ang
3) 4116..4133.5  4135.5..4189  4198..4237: -0.7 Ang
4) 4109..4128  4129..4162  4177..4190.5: 0.8 Ang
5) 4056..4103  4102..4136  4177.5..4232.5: -2.0 Ang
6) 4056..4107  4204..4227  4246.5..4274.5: -1.7 Ang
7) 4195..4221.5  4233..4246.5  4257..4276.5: -0.3 Ang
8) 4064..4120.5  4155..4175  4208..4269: -0.9 Ang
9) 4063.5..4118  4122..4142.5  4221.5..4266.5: -0.8 Ang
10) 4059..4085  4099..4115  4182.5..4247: -0.9 Ang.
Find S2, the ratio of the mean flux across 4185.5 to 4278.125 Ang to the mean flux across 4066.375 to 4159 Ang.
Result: 0.96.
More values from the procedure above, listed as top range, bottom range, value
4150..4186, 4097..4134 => 1.02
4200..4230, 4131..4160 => 0.97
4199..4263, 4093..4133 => 0.96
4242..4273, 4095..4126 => 0.94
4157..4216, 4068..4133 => 1.01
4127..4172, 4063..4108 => 1.06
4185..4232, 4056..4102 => 1.02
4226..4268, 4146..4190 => 0.94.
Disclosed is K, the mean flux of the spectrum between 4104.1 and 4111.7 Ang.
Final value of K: 91.5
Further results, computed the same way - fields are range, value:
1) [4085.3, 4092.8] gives 101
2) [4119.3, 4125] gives 94.2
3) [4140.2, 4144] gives 87.2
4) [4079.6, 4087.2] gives 90.9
